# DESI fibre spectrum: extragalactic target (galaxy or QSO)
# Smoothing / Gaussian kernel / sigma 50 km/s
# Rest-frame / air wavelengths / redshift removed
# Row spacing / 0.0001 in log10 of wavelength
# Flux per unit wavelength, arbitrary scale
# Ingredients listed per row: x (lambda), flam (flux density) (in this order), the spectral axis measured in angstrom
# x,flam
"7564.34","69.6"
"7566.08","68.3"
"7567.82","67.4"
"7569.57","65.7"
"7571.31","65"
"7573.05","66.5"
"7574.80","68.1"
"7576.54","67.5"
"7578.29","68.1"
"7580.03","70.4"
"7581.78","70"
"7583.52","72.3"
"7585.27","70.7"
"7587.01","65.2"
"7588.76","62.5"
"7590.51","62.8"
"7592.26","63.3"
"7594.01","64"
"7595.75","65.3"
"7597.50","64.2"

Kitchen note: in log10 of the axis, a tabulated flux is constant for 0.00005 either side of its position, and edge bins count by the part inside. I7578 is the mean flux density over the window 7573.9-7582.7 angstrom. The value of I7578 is 68.8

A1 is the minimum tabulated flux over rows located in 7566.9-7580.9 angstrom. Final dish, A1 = 65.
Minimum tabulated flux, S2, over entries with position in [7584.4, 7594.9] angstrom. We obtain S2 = 62.5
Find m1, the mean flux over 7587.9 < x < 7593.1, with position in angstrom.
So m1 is 62.8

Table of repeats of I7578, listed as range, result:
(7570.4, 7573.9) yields 65.9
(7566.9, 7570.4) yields 66.5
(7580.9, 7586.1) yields 71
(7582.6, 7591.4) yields 66.7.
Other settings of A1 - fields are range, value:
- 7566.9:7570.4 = 65.7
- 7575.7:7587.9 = 65.2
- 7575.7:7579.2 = 67.5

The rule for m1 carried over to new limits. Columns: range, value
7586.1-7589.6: 64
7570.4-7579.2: 67.1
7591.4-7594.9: 63.8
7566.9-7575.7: 66.6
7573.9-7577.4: 67.8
